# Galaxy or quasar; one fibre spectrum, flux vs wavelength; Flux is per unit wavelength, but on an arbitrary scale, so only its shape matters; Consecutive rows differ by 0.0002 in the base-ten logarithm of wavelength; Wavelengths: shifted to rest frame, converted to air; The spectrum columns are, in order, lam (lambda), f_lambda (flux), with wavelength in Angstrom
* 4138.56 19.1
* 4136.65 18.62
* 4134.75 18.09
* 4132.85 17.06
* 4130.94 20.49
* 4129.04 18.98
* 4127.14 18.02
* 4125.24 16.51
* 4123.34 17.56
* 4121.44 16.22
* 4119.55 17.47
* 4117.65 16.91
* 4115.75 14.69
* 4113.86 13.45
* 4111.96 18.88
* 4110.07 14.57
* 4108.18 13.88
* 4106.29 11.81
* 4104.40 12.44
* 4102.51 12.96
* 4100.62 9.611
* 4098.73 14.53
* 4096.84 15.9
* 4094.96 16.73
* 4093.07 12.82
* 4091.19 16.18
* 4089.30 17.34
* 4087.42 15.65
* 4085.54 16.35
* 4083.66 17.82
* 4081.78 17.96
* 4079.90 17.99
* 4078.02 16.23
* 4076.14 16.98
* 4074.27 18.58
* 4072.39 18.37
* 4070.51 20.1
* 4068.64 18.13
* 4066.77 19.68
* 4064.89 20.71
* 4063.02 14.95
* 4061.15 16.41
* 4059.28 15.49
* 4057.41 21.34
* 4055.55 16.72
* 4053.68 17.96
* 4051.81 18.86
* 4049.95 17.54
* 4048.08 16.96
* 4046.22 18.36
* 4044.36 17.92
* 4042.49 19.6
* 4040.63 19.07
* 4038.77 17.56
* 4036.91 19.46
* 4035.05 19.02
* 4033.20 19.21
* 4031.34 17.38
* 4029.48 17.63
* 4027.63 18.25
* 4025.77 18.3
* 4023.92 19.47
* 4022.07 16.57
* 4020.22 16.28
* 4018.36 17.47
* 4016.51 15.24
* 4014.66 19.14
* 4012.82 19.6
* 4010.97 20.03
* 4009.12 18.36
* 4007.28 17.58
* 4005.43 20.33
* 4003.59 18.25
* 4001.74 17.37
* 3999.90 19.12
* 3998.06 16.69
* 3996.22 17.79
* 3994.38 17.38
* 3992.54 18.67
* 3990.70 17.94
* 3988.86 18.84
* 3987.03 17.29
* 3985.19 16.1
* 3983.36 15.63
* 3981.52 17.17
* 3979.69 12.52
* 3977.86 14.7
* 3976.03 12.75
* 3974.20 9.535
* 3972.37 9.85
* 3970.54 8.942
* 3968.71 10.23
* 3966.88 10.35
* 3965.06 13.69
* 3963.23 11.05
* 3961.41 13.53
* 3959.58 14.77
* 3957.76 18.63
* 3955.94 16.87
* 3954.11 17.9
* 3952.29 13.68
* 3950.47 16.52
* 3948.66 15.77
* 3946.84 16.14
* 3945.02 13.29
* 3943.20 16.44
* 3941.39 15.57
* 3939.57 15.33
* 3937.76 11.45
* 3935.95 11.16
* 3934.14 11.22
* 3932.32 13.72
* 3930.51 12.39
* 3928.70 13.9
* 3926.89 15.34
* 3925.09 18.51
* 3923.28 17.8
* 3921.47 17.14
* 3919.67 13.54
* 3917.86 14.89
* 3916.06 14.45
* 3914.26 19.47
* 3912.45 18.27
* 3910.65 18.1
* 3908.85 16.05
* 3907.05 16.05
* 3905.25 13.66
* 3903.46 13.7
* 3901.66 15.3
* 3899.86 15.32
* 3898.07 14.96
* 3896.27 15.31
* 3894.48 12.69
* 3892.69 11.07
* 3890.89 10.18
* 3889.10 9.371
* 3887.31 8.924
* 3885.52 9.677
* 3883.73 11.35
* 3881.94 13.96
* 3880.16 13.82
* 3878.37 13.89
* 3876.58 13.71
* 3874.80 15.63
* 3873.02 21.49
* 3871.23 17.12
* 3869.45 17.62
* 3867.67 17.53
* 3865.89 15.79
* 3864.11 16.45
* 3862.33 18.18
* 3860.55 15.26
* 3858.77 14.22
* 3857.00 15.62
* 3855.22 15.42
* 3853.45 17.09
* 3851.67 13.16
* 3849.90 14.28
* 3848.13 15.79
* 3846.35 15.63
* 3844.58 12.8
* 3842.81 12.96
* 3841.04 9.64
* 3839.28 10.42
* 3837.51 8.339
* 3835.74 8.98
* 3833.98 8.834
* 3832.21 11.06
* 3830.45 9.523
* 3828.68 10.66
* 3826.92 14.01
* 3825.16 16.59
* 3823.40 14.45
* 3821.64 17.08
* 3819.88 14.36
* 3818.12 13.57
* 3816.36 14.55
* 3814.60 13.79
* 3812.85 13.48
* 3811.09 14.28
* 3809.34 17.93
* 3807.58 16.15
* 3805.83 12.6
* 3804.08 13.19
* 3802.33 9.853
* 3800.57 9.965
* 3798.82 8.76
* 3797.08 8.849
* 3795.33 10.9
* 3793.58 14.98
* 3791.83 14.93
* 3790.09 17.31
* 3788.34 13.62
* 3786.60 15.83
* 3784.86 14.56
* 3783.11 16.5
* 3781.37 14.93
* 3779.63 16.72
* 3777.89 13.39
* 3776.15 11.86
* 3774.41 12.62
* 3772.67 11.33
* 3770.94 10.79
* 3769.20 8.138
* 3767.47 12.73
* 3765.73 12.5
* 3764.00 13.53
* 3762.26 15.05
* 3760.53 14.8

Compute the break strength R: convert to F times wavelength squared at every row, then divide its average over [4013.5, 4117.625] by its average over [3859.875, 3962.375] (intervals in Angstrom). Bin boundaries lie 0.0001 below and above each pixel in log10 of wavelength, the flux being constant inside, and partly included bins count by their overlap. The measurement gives 1.23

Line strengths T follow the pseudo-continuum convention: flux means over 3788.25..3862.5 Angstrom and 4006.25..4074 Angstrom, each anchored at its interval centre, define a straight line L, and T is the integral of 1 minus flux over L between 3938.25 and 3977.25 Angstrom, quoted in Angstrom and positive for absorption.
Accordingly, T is 5.9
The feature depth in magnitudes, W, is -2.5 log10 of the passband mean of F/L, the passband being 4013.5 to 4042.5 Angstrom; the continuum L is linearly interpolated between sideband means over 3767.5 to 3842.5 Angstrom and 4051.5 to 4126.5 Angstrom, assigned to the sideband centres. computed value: -0.157 mag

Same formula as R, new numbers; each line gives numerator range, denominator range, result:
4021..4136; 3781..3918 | 1.37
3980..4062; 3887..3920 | 1.32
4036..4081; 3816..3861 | 1.53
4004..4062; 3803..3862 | 1.49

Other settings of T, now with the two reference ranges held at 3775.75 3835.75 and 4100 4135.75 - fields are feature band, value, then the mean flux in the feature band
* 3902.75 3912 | -0.9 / 15.7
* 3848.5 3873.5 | -4.3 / 16.3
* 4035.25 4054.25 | -3.8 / 18.4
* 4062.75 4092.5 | -4.1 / 17.7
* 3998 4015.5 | -4.4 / 18.7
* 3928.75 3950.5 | 0.7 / 14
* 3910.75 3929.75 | -2.7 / 16.4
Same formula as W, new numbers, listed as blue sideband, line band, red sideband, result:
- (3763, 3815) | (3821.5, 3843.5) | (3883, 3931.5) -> 0.179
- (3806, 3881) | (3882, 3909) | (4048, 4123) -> 0.151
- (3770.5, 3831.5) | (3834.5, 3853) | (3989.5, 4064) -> 0.177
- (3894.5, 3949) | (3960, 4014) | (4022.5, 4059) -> 0.092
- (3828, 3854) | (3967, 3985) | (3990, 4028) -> 0.333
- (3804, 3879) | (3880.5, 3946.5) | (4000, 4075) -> 0.114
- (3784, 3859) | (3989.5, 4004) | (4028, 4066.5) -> -0.053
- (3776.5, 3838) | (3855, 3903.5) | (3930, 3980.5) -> -0.079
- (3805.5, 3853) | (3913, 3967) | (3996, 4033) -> 0.083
